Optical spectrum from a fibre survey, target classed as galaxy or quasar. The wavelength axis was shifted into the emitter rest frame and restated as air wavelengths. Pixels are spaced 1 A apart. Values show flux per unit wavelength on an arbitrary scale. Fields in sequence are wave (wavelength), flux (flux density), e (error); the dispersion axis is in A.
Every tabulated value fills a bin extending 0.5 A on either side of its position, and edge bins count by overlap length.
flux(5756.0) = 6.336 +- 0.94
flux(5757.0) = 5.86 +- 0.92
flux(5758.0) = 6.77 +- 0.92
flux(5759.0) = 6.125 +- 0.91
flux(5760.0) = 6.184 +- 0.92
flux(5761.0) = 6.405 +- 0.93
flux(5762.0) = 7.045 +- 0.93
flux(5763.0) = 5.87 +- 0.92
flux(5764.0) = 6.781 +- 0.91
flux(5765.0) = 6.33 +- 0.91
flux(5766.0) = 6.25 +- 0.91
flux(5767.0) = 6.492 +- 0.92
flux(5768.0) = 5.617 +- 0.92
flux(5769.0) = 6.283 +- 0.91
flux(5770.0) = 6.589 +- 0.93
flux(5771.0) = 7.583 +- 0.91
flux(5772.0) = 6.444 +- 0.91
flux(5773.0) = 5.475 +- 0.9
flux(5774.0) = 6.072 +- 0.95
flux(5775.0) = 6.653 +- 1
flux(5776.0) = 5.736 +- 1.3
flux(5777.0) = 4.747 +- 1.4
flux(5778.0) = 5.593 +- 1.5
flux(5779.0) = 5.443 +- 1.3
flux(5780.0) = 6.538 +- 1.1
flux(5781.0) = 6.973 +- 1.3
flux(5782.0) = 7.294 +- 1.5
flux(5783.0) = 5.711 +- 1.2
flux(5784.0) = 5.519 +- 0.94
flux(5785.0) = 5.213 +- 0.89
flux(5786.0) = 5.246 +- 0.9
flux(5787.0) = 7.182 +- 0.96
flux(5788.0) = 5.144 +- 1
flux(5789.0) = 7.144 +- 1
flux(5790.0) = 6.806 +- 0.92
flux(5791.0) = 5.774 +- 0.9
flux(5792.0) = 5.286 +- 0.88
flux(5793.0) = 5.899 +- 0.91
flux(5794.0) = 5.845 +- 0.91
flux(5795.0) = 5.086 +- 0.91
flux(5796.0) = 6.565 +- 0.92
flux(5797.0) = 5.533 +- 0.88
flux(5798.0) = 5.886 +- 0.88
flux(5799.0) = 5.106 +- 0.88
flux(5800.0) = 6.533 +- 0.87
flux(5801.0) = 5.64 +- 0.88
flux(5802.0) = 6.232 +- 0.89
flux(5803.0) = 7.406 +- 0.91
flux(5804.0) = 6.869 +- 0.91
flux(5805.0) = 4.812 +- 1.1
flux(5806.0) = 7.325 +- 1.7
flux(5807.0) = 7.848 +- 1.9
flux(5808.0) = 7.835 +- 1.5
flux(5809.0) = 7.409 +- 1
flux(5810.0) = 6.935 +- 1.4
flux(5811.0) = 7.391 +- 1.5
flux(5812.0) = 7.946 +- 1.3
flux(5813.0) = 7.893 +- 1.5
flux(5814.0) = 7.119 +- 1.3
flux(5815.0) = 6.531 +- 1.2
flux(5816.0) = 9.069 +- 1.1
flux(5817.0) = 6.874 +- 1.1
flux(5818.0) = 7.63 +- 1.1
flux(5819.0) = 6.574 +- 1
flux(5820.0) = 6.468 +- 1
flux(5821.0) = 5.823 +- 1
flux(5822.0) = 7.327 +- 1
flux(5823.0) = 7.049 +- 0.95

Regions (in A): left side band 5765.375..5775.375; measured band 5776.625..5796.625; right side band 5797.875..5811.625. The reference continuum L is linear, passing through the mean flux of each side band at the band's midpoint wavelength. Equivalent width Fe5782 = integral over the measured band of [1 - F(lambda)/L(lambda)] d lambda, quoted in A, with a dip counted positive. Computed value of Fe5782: 1.70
